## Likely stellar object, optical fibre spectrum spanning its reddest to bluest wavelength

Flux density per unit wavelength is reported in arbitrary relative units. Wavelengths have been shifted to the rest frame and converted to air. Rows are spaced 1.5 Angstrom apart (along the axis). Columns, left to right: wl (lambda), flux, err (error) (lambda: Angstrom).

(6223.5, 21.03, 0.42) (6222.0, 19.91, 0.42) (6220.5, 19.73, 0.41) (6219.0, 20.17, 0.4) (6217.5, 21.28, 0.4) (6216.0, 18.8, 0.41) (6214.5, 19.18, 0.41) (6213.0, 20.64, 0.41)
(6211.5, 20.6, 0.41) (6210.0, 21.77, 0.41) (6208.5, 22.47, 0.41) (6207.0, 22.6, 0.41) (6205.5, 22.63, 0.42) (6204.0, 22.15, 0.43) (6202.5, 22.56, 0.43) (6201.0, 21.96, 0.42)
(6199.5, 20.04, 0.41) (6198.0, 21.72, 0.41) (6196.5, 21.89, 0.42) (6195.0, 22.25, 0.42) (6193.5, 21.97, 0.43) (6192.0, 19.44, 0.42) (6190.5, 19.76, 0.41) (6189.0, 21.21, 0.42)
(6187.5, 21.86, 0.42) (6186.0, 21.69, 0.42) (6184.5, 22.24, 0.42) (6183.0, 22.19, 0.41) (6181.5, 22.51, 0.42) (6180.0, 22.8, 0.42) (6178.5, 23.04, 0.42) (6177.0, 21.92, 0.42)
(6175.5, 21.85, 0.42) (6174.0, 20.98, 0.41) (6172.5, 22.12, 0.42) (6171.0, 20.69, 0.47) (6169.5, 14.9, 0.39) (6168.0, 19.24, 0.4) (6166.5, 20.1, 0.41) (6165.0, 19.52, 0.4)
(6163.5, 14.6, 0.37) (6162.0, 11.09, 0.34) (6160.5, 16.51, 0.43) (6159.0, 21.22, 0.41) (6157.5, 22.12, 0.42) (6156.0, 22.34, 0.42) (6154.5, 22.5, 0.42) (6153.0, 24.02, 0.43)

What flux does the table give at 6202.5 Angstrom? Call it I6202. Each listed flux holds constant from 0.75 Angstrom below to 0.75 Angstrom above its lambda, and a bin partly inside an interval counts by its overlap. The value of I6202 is 22.56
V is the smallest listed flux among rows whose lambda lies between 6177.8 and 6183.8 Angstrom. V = 22.19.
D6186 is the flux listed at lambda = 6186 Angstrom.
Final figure 21.69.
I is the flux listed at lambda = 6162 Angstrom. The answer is 11.09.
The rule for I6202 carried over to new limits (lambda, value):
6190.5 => 19.76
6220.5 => 19.73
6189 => 21.21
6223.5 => 21.03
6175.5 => 21.85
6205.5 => 22.63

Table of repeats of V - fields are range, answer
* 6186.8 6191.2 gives 19.76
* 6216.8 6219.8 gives 20.17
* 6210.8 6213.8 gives 20.6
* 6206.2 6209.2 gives 22.47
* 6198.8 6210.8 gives 20.04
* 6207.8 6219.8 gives 18.8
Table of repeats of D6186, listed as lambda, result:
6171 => 20.69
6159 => 21.22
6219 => 20.17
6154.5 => 22.5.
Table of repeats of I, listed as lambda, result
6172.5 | 22.12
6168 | 19.24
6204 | 22.15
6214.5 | 19.18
